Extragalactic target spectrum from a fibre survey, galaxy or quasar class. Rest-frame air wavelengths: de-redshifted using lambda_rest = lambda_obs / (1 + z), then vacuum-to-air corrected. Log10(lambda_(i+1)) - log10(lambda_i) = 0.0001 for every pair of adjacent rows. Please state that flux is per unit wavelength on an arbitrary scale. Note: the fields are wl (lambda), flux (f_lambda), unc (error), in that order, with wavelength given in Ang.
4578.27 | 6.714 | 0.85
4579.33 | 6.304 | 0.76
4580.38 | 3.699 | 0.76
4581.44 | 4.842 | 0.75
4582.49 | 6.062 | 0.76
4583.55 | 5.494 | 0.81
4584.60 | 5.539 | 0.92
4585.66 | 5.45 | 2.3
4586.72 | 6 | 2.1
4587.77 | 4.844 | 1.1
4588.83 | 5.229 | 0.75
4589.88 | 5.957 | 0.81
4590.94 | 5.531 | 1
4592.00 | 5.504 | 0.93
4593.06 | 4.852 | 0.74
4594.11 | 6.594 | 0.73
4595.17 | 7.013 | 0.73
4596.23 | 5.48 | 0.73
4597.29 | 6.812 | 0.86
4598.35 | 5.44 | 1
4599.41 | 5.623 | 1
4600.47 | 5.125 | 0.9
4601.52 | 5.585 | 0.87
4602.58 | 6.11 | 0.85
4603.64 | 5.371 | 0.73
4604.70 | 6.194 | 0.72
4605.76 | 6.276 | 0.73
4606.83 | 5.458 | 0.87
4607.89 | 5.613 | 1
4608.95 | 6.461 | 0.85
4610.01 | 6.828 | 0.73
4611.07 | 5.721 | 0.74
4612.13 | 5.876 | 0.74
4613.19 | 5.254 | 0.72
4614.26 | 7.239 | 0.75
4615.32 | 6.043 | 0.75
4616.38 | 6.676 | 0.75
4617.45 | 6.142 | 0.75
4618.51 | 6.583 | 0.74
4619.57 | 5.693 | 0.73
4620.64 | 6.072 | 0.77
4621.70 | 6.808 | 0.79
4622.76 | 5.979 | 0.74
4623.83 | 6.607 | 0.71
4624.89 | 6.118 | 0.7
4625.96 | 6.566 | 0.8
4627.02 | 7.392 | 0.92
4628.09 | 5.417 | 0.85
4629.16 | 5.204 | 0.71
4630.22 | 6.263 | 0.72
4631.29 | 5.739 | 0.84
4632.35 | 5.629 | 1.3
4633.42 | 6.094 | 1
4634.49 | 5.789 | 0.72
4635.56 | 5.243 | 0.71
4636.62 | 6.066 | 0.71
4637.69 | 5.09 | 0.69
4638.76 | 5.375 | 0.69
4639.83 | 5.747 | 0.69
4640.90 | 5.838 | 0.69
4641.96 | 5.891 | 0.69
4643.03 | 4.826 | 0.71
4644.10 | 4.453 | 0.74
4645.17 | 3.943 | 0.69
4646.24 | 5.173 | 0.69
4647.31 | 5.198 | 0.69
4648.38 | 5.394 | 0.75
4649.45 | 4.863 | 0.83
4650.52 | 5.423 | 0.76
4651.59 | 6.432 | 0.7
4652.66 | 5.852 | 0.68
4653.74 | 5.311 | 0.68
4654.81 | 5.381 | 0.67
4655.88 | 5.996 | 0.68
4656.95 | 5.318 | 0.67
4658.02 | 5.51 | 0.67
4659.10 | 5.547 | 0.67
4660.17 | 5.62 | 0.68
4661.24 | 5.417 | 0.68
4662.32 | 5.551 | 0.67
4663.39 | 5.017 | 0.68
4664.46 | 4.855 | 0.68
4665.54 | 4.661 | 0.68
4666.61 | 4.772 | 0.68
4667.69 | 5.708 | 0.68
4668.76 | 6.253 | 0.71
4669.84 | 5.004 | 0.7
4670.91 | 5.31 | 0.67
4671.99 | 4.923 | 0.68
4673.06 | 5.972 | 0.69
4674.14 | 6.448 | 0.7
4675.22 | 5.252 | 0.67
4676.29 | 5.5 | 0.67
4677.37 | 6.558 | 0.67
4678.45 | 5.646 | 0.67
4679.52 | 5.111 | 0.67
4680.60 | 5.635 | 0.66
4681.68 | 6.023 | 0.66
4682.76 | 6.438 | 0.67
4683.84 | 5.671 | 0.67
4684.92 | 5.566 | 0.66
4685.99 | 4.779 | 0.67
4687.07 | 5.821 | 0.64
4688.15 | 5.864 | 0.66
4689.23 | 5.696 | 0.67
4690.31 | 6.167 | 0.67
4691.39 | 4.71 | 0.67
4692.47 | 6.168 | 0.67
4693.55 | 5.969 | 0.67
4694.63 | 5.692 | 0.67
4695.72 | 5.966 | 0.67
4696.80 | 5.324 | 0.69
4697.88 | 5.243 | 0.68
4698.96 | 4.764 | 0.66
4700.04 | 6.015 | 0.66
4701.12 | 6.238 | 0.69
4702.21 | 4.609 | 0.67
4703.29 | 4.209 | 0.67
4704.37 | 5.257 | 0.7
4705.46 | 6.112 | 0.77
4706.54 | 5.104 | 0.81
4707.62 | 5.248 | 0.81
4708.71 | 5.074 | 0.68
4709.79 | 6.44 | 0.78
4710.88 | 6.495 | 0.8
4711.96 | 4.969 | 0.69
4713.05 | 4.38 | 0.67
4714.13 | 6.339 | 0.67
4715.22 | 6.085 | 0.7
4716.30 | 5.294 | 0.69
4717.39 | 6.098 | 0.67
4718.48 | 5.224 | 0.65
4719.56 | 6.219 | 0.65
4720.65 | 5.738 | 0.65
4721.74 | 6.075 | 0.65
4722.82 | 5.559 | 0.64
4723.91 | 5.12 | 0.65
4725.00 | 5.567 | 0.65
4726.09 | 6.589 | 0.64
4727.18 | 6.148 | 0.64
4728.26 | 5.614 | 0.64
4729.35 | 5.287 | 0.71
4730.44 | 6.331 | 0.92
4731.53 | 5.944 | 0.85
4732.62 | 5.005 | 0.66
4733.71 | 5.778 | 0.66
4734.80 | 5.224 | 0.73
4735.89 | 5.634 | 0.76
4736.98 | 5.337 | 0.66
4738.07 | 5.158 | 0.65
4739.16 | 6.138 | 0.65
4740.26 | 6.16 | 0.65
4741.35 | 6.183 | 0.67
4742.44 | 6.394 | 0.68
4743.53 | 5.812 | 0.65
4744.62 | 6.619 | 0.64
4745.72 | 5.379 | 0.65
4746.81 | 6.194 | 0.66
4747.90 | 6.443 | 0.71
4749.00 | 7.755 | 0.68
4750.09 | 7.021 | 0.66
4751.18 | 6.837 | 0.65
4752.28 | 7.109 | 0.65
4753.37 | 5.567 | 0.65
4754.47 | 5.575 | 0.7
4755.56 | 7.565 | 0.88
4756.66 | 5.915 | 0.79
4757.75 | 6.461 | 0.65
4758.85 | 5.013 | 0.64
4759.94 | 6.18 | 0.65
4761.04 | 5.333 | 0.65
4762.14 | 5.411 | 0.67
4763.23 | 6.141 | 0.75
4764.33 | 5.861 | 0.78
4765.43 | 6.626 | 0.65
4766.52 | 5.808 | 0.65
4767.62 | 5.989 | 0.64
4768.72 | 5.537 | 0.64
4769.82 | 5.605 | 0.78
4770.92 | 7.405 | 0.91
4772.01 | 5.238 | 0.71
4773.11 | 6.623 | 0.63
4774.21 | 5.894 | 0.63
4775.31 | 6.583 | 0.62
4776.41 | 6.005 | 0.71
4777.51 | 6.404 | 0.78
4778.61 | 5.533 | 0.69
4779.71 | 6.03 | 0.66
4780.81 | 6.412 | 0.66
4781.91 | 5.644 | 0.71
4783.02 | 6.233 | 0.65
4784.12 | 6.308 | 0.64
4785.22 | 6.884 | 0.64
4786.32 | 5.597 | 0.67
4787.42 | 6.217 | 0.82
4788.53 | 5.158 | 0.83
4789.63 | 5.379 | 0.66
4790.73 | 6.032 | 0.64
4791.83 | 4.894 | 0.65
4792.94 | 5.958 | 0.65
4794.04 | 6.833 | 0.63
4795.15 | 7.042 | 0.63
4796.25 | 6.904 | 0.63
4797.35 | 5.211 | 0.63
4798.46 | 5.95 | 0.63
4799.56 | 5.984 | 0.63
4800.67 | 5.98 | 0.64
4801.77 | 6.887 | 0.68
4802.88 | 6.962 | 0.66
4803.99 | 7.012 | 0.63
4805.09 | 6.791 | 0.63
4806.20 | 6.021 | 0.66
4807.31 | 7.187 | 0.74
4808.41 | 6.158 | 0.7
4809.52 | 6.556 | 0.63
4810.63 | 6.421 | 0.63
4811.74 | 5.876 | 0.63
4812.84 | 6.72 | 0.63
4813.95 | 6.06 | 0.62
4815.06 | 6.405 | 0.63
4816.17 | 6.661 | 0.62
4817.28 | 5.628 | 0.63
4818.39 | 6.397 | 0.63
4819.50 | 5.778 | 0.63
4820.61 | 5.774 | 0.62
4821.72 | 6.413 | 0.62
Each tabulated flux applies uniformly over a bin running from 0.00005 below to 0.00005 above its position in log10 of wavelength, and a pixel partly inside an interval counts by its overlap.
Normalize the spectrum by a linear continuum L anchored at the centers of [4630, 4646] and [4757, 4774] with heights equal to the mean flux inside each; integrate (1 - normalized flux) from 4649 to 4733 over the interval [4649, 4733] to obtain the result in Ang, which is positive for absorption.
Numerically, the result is 1.1 Ang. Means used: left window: 5.44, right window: 5.95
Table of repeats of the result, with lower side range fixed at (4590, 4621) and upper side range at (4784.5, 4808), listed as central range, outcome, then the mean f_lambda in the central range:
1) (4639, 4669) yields 3.4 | 5.35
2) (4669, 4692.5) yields 1.7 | 5.64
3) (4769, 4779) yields 0.1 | 6.14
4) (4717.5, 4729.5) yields 0.7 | 5.77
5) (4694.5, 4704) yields 1.2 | 5.32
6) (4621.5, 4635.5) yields -0.2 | 6.08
